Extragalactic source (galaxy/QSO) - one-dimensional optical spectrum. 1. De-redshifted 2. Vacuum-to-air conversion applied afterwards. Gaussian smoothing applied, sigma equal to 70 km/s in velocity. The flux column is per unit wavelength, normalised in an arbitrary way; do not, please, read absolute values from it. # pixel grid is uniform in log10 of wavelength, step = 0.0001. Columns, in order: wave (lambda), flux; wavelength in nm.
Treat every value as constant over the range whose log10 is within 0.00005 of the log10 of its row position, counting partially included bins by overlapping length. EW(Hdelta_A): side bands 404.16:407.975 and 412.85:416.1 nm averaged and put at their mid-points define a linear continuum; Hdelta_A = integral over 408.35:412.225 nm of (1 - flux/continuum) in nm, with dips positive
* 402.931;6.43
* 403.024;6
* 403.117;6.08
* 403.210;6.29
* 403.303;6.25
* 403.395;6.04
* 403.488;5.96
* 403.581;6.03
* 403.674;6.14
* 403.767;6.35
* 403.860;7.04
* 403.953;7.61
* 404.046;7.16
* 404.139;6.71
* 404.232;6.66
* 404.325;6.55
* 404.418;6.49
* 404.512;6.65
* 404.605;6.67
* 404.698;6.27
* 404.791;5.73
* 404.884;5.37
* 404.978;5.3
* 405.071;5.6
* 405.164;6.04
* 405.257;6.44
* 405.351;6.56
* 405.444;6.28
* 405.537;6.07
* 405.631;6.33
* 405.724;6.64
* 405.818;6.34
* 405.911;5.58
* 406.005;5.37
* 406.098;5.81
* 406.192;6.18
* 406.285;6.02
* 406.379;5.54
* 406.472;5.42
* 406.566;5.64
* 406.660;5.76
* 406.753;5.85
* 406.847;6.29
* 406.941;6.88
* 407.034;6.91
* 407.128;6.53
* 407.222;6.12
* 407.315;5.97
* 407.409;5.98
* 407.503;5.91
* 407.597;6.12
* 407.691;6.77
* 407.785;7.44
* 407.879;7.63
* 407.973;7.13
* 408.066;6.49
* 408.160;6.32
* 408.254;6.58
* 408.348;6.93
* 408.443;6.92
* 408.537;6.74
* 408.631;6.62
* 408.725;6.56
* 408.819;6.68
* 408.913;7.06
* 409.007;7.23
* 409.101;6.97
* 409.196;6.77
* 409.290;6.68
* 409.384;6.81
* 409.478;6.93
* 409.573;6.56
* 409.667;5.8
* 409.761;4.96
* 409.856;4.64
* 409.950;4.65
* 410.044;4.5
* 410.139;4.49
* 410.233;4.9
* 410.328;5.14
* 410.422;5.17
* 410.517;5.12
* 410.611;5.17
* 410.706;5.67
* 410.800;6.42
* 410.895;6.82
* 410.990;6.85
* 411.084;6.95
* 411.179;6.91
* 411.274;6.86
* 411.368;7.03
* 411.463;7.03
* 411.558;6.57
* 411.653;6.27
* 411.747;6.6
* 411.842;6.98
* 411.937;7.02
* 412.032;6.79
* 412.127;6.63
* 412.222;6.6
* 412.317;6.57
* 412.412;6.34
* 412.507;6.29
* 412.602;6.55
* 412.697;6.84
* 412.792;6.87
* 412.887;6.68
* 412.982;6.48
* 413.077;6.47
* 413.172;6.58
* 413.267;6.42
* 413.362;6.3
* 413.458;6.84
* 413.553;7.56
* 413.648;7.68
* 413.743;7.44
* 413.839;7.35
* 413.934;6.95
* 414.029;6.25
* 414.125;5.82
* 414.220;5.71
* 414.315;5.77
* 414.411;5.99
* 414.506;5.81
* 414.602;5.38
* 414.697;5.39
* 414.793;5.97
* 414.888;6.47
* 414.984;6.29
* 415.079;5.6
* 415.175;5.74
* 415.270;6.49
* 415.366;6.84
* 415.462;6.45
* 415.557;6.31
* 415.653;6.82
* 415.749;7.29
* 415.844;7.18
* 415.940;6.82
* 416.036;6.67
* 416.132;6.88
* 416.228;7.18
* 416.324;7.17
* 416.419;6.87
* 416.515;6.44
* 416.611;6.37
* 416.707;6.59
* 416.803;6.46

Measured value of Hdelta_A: 0.04 nm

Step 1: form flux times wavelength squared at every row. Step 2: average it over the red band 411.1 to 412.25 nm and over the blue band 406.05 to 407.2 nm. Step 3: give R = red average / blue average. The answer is 1.14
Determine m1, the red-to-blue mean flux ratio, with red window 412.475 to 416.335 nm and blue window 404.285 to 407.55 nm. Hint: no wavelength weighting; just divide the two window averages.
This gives 1.07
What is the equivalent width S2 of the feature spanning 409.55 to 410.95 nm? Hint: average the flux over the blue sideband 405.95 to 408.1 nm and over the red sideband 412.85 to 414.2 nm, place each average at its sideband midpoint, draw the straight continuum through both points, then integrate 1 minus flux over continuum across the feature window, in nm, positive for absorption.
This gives 0.25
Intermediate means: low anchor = 6.25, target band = 5.32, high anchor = 6.75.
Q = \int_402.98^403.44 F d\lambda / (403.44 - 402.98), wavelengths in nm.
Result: 6.14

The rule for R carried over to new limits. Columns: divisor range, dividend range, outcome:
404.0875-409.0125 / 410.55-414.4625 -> 1.07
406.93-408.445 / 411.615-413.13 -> 1.03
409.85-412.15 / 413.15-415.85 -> 1.08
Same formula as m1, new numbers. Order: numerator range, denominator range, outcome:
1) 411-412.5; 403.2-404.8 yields 1.04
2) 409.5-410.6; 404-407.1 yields 0.83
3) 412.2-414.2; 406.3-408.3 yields 1.06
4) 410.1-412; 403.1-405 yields 0.98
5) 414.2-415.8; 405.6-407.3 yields 1.01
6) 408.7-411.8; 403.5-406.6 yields 0.99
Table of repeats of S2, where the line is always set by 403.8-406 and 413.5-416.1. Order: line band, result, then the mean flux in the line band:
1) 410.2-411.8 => 0.05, 6.22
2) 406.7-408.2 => -0.04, 6.52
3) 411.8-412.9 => -0.04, 6.68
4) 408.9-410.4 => 0.13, 5.84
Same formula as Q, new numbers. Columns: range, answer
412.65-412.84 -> 6.86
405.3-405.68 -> 6.31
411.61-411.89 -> 6.63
